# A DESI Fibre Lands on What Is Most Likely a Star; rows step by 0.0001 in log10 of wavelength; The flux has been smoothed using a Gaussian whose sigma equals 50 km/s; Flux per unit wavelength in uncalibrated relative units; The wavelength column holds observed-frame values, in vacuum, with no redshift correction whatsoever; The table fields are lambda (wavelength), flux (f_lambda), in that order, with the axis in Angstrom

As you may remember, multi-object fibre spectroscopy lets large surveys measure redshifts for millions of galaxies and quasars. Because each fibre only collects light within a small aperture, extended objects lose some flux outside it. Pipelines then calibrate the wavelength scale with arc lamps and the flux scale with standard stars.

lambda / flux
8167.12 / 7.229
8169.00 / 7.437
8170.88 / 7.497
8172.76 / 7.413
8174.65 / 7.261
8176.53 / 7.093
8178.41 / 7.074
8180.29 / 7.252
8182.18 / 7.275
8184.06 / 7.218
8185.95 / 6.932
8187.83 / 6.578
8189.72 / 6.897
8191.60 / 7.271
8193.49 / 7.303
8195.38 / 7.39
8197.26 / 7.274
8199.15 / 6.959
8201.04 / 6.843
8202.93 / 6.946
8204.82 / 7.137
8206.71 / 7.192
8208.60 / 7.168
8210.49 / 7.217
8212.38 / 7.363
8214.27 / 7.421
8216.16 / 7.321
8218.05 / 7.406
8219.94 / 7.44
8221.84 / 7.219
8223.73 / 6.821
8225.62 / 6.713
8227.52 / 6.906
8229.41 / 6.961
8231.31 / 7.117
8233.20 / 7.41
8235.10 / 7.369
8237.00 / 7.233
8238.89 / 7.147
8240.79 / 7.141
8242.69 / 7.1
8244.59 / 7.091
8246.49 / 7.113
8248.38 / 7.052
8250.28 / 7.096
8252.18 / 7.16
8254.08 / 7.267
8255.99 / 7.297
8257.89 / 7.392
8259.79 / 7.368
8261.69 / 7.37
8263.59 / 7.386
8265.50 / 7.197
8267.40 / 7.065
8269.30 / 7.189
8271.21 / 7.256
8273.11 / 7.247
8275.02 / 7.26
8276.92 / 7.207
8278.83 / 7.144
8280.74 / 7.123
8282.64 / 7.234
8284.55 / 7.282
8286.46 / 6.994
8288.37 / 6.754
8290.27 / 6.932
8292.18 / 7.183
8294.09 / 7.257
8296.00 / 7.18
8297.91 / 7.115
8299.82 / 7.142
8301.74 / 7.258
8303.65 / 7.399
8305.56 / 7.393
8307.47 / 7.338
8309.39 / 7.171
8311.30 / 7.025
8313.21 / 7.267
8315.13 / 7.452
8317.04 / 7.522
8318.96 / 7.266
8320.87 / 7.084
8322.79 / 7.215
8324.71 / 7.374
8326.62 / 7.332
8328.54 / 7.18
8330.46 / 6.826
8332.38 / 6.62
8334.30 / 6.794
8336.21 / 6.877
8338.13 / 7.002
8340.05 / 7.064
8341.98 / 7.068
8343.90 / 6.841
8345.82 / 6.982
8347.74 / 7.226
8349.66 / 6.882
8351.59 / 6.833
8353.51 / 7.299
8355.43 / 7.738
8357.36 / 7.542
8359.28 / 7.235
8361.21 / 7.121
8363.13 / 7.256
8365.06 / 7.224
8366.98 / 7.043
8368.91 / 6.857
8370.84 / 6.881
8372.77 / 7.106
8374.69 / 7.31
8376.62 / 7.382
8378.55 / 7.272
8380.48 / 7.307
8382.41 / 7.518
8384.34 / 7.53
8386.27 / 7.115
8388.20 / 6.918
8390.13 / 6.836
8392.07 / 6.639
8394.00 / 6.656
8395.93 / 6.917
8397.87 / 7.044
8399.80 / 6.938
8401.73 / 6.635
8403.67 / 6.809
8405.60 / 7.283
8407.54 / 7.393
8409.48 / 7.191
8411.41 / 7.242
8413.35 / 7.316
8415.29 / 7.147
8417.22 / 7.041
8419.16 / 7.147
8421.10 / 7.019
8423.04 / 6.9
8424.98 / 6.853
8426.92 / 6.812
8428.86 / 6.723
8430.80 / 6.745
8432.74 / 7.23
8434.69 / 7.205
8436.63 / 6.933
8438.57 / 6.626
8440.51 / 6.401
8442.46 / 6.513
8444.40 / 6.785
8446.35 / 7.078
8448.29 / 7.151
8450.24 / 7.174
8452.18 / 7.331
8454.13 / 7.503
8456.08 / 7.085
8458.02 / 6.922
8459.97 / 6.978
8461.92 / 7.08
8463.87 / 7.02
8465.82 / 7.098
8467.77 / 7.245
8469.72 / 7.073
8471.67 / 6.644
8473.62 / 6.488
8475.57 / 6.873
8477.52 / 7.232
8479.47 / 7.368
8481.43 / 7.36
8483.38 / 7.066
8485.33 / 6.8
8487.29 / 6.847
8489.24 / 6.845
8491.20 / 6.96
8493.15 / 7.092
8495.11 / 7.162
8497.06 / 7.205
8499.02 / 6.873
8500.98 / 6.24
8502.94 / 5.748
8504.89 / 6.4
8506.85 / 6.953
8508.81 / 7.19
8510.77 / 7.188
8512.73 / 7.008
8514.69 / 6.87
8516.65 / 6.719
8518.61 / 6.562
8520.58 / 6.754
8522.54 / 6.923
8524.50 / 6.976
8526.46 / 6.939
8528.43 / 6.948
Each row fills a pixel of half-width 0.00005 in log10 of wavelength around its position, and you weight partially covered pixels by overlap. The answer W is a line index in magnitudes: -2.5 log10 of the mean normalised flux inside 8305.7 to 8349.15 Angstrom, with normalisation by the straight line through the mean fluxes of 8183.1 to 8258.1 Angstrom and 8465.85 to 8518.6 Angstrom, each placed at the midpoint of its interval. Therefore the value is -0.01 mag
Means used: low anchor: 7.14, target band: 7.12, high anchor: 6.9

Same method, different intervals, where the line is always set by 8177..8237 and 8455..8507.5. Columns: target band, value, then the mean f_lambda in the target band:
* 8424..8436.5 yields 0.00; 6.93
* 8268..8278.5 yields -0.02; 7.22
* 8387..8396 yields 0.03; 6.79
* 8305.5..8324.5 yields -0.03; 7.27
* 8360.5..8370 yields -0.01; 7.1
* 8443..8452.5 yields -0.02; 7.07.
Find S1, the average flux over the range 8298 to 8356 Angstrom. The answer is 7.14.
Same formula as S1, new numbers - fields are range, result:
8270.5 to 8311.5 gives 7.18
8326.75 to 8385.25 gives 7.13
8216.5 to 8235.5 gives 7.14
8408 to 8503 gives 6.98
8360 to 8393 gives 7.14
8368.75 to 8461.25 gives 7.03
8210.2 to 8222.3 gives 7.35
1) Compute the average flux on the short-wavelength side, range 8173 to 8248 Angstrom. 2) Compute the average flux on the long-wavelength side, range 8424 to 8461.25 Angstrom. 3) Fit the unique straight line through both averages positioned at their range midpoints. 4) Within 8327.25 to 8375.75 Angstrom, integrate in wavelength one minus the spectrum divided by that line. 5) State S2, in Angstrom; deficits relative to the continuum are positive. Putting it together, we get -0.3 Angstrom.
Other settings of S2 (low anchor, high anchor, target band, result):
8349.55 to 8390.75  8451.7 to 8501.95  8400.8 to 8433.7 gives 0.41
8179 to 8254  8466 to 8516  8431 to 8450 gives 0.18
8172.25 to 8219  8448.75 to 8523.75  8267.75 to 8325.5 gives -0.96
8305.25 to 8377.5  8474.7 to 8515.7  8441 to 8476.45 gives -0.11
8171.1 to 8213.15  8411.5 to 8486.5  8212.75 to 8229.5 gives -0.05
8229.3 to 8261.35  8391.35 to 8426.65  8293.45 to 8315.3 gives -0.33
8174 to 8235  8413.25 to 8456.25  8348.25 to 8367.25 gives -0.52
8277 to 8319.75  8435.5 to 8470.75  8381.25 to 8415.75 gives 0.04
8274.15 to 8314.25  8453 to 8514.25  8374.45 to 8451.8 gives 0.20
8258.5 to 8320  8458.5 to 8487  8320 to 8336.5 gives 0.31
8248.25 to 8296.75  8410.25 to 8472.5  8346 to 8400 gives -0.39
